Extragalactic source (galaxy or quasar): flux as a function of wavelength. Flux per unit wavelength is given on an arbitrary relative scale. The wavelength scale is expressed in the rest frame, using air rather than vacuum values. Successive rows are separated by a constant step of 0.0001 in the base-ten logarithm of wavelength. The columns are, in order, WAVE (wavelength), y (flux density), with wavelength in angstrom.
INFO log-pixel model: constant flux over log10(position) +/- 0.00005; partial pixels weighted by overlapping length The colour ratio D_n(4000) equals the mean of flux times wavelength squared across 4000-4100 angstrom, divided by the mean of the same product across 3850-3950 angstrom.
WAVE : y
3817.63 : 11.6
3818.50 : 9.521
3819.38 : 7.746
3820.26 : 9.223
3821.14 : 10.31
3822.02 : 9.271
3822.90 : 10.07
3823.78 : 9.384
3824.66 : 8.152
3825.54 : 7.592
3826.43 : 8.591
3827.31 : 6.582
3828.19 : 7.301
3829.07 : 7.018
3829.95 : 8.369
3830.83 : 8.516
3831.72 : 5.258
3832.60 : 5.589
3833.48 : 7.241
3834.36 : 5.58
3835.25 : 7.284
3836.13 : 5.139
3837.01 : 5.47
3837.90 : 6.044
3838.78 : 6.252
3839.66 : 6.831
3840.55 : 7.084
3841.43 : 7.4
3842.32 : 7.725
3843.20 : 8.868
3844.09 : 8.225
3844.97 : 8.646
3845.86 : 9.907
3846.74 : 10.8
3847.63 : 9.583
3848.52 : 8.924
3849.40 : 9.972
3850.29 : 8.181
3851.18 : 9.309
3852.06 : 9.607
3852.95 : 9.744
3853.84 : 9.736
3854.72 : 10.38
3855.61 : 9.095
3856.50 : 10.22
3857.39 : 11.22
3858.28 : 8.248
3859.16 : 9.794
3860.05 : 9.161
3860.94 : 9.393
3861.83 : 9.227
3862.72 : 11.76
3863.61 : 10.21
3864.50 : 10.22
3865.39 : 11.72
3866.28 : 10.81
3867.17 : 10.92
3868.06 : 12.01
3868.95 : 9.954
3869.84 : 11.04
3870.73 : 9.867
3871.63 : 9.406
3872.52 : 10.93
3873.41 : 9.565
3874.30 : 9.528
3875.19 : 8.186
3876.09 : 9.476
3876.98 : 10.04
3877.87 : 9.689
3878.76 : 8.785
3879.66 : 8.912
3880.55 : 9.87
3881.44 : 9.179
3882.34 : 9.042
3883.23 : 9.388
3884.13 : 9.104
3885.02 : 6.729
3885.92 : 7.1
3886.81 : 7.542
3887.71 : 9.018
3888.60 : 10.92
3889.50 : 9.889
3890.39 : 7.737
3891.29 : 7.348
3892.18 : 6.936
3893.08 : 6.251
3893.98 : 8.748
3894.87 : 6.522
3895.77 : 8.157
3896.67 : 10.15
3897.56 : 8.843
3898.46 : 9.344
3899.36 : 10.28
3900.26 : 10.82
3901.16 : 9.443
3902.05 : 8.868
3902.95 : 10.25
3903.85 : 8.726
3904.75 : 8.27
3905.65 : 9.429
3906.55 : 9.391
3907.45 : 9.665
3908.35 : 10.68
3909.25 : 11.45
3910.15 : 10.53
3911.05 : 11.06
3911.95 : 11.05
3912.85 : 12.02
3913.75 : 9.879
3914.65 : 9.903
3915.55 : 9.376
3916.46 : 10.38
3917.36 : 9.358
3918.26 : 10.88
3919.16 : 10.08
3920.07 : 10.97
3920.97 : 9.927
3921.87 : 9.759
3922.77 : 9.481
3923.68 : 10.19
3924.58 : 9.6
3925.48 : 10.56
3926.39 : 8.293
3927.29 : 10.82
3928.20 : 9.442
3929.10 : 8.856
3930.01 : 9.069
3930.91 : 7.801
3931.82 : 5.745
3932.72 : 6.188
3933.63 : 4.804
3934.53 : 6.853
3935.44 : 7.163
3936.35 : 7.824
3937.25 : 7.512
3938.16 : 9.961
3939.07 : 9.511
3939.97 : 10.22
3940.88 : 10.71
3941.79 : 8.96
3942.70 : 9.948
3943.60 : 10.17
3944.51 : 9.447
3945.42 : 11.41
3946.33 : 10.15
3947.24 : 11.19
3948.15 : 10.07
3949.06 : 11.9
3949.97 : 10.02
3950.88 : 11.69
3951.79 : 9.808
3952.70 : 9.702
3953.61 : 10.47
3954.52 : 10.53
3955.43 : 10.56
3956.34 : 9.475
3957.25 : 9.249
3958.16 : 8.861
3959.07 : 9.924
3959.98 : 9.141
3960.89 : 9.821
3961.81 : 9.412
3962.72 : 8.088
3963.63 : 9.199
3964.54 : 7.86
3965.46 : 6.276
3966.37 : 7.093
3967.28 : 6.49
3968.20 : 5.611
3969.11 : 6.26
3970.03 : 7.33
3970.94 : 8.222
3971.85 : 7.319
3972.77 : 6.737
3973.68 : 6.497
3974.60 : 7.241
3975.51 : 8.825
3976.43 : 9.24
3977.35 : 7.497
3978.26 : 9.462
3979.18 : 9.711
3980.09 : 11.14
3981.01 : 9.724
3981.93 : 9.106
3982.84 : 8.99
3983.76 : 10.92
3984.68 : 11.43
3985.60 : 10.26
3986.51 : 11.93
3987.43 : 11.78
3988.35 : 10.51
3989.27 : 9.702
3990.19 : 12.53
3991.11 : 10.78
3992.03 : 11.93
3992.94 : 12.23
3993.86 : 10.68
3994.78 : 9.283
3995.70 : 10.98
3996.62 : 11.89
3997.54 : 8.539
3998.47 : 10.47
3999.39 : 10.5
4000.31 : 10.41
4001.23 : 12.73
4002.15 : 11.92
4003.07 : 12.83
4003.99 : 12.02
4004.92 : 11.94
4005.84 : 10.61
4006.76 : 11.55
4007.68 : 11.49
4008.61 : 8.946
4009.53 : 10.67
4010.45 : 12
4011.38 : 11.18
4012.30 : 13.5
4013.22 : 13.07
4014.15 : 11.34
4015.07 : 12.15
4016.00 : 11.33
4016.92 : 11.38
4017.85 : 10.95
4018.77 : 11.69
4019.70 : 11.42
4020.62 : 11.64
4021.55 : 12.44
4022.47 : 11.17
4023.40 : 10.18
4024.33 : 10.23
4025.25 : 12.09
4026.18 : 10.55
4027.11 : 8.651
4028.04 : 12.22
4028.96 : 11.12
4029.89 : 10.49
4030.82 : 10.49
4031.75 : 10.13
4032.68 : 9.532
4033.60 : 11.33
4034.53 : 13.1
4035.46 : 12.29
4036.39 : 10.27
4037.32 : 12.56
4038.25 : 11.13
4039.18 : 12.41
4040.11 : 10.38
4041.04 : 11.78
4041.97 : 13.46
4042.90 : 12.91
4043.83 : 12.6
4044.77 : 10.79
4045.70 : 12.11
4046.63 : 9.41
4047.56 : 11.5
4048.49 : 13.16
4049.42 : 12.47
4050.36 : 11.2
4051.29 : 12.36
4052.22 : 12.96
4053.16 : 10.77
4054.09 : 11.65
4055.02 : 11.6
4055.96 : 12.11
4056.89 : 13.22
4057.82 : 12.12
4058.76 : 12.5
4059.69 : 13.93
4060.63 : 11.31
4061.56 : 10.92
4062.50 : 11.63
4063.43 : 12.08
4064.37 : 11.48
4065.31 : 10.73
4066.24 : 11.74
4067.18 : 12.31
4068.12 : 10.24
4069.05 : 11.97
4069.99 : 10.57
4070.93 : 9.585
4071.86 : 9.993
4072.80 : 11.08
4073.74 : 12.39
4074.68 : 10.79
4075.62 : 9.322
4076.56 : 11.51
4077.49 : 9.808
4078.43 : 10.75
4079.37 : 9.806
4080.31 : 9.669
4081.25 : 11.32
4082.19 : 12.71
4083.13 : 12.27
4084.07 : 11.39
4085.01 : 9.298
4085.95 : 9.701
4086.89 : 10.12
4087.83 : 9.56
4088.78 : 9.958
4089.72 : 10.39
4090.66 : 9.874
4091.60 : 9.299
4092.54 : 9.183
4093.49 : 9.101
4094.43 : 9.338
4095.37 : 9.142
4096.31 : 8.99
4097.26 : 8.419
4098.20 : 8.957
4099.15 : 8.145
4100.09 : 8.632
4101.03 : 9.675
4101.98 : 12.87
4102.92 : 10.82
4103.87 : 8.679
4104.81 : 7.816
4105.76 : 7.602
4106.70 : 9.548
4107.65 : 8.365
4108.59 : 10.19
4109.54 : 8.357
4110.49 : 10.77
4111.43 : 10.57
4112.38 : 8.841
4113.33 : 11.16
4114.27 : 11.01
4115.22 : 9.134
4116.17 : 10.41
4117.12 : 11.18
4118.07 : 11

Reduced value 1.27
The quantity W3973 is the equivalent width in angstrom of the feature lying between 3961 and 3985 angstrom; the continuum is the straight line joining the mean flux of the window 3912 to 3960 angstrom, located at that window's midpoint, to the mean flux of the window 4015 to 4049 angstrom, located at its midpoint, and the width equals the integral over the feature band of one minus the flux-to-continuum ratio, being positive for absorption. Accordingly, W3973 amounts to 4.60 angstrom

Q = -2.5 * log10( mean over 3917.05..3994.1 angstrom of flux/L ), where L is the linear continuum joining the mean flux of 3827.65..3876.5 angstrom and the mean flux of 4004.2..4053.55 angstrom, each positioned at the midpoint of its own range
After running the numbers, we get 0.12 mag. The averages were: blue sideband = 8.87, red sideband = 11.5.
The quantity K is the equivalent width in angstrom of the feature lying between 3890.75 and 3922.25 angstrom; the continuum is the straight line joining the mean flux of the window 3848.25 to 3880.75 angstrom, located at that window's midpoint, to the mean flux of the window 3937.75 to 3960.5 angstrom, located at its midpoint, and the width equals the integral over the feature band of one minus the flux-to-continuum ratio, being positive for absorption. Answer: 1.4 angstrom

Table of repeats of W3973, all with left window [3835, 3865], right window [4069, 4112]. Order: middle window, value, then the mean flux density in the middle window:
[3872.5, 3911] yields -0.3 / 9.09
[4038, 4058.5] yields -4.6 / 11.9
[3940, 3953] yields -1.5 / 10.4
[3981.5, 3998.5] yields -2.3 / 10.7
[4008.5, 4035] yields -4.4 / 11.2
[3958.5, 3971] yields 1.9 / 7.91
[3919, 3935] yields 0.7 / 8.77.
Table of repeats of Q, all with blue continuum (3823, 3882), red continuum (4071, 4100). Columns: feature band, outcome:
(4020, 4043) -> -0.16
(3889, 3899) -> 0.11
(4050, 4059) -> -0.21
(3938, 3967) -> -0.04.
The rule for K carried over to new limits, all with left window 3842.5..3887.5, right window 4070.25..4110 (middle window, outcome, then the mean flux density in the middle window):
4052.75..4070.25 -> -3.4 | 11.7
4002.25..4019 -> -3.1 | 11.6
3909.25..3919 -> -0.9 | 10.5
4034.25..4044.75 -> -2.4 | 12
